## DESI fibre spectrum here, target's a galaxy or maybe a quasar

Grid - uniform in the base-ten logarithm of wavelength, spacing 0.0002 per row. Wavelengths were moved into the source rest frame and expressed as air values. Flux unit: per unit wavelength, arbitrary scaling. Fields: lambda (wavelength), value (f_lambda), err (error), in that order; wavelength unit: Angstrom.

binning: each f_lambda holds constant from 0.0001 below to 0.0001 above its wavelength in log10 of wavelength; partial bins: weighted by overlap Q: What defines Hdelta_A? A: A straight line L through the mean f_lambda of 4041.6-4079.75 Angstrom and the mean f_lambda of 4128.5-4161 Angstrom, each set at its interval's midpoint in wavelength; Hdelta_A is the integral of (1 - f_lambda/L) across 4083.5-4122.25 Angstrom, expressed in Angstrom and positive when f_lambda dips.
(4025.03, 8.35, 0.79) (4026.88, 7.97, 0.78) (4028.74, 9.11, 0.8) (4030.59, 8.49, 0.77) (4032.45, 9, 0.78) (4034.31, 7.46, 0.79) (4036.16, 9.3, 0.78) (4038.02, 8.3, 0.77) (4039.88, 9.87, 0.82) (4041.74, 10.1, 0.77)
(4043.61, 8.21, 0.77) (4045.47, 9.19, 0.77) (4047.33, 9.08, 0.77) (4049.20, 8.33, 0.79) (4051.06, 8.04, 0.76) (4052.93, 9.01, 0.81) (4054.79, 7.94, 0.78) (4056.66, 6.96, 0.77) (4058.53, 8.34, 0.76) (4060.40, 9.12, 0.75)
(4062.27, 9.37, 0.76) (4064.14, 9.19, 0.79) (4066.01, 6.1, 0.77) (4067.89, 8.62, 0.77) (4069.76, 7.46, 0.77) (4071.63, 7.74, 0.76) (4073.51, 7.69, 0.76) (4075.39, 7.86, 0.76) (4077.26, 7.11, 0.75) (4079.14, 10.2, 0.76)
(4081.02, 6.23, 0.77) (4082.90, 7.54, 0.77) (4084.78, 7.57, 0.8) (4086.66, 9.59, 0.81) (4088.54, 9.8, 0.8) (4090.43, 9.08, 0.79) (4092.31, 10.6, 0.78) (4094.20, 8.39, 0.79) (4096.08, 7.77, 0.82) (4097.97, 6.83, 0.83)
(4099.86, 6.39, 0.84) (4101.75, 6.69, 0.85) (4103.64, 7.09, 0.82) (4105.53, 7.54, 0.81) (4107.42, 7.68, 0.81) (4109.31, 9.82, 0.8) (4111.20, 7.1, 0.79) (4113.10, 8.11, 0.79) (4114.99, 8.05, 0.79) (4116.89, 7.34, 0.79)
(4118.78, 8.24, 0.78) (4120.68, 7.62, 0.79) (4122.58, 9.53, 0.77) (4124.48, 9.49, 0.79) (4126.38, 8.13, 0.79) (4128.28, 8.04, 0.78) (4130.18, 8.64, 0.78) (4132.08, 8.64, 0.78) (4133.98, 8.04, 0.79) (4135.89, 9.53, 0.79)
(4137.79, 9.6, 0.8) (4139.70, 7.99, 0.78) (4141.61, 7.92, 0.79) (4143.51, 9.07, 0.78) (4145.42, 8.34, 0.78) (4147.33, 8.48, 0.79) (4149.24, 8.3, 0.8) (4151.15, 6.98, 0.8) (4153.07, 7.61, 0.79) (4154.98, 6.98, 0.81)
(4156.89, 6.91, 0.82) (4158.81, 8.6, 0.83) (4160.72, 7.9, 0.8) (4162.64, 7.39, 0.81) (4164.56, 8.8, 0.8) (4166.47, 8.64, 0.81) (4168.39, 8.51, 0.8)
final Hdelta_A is 0.8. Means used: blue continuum 8.31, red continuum 8.21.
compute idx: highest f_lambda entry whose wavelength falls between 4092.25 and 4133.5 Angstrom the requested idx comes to 10.6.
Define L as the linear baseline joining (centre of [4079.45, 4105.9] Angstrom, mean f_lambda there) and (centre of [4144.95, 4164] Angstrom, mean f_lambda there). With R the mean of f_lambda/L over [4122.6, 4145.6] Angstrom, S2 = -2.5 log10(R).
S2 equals -0.110 mag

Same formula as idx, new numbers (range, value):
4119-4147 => 9.6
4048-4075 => 9.37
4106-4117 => 9.82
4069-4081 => 10.2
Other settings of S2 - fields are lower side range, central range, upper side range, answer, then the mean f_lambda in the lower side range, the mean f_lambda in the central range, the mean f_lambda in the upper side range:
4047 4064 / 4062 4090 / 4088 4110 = 0.02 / 8.48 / 8.13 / 8.09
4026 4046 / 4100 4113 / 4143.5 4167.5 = 0.10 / 8.81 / 7.6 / 7.96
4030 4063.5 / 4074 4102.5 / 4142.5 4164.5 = 0.04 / 8.68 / 8.11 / 7.91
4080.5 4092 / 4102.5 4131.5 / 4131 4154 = 0.04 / 8.51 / 8.16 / 8.38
